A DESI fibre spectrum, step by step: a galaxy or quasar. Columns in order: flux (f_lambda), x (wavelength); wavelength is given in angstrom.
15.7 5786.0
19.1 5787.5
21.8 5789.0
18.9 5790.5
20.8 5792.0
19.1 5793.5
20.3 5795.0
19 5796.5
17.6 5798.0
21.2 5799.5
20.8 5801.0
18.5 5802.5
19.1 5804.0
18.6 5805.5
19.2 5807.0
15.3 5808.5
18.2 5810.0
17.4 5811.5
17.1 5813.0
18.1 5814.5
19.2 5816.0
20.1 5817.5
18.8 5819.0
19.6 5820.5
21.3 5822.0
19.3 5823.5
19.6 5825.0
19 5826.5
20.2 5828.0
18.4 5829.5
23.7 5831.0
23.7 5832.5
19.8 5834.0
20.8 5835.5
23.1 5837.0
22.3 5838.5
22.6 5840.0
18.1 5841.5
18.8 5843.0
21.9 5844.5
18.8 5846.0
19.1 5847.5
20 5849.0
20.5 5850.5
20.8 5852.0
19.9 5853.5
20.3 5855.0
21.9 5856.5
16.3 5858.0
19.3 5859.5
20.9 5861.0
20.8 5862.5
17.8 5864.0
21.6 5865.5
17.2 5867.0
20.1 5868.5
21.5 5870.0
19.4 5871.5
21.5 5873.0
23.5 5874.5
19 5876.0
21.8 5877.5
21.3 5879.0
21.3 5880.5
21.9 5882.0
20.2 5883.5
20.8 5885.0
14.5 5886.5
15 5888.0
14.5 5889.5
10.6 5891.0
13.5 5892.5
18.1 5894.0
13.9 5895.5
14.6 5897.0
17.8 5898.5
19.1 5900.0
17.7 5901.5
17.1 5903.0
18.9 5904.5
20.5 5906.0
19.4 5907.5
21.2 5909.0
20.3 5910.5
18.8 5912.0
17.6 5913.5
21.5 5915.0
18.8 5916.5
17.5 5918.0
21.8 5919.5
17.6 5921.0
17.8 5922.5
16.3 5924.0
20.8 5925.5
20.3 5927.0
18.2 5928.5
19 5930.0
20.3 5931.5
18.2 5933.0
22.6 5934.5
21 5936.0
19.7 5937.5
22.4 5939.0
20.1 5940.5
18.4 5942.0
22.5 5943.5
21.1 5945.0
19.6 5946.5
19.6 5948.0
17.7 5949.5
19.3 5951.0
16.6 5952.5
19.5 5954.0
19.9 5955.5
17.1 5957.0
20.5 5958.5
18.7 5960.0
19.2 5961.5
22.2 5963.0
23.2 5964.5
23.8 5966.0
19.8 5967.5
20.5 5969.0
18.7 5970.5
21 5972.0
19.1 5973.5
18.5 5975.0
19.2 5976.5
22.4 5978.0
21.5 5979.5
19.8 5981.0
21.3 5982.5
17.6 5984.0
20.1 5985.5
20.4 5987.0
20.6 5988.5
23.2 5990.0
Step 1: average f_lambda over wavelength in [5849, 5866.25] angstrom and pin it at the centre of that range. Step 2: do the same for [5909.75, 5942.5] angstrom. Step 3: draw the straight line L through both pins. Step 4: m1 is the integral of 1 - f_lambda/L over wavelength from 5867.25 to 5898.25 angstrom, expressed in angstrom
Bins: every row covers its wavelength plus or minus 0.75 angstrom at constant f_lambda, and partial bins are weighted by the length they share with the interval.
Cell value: 2.4 angstrom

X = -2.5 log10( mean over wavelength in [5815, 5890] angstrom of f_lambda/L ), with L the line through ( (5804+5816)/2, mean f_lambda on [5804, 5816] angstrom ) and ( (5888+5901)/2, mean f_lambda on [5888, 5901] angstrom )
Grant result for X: -0.207 mag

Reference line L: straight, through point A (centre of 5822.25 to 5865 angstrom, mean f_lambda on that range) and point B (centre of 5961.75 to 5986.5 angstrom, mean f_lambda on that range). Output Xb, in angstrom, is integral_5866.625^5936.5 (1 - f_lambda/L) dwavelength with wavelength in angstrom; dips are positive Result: 5.4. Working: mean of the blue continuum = 20.3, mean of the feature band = 18.8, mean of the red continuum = 20.5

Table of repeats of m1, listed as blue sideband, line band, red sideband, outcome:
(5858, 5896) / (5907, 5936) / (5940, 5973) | 0.0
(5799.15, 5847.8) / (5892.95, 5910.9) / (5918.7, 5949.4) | 1.5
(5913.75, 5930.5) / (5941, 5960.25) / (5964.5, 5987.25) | 0.4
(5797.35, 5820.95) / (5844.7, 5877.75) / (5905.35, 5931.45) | -2.0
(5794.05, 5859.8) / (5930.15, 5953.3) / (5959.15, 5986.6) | 0.4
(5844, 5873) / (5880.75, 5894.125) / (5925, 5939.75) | 2.3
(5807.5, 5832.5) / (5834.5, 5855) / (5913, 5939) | -1.3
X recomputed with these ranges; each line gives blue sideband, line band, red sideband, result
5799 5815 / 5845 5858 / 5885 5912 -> -0.127 mag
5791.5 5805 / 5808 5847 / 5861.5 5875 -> 0.003 mag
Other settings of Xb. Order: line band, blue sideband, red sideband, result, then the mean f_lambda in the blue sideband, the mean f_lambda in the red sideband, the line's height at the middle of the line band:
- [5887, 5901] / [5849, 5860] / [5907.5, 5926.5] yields 3.0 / 19.9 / 19.2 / 19.4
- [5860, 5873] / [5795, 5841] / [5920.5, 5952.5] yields -0.2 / 19.7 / 19.6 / 19.7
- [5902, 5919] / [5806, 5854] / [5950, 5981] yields 0.6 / 19.8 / 20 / 19.9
